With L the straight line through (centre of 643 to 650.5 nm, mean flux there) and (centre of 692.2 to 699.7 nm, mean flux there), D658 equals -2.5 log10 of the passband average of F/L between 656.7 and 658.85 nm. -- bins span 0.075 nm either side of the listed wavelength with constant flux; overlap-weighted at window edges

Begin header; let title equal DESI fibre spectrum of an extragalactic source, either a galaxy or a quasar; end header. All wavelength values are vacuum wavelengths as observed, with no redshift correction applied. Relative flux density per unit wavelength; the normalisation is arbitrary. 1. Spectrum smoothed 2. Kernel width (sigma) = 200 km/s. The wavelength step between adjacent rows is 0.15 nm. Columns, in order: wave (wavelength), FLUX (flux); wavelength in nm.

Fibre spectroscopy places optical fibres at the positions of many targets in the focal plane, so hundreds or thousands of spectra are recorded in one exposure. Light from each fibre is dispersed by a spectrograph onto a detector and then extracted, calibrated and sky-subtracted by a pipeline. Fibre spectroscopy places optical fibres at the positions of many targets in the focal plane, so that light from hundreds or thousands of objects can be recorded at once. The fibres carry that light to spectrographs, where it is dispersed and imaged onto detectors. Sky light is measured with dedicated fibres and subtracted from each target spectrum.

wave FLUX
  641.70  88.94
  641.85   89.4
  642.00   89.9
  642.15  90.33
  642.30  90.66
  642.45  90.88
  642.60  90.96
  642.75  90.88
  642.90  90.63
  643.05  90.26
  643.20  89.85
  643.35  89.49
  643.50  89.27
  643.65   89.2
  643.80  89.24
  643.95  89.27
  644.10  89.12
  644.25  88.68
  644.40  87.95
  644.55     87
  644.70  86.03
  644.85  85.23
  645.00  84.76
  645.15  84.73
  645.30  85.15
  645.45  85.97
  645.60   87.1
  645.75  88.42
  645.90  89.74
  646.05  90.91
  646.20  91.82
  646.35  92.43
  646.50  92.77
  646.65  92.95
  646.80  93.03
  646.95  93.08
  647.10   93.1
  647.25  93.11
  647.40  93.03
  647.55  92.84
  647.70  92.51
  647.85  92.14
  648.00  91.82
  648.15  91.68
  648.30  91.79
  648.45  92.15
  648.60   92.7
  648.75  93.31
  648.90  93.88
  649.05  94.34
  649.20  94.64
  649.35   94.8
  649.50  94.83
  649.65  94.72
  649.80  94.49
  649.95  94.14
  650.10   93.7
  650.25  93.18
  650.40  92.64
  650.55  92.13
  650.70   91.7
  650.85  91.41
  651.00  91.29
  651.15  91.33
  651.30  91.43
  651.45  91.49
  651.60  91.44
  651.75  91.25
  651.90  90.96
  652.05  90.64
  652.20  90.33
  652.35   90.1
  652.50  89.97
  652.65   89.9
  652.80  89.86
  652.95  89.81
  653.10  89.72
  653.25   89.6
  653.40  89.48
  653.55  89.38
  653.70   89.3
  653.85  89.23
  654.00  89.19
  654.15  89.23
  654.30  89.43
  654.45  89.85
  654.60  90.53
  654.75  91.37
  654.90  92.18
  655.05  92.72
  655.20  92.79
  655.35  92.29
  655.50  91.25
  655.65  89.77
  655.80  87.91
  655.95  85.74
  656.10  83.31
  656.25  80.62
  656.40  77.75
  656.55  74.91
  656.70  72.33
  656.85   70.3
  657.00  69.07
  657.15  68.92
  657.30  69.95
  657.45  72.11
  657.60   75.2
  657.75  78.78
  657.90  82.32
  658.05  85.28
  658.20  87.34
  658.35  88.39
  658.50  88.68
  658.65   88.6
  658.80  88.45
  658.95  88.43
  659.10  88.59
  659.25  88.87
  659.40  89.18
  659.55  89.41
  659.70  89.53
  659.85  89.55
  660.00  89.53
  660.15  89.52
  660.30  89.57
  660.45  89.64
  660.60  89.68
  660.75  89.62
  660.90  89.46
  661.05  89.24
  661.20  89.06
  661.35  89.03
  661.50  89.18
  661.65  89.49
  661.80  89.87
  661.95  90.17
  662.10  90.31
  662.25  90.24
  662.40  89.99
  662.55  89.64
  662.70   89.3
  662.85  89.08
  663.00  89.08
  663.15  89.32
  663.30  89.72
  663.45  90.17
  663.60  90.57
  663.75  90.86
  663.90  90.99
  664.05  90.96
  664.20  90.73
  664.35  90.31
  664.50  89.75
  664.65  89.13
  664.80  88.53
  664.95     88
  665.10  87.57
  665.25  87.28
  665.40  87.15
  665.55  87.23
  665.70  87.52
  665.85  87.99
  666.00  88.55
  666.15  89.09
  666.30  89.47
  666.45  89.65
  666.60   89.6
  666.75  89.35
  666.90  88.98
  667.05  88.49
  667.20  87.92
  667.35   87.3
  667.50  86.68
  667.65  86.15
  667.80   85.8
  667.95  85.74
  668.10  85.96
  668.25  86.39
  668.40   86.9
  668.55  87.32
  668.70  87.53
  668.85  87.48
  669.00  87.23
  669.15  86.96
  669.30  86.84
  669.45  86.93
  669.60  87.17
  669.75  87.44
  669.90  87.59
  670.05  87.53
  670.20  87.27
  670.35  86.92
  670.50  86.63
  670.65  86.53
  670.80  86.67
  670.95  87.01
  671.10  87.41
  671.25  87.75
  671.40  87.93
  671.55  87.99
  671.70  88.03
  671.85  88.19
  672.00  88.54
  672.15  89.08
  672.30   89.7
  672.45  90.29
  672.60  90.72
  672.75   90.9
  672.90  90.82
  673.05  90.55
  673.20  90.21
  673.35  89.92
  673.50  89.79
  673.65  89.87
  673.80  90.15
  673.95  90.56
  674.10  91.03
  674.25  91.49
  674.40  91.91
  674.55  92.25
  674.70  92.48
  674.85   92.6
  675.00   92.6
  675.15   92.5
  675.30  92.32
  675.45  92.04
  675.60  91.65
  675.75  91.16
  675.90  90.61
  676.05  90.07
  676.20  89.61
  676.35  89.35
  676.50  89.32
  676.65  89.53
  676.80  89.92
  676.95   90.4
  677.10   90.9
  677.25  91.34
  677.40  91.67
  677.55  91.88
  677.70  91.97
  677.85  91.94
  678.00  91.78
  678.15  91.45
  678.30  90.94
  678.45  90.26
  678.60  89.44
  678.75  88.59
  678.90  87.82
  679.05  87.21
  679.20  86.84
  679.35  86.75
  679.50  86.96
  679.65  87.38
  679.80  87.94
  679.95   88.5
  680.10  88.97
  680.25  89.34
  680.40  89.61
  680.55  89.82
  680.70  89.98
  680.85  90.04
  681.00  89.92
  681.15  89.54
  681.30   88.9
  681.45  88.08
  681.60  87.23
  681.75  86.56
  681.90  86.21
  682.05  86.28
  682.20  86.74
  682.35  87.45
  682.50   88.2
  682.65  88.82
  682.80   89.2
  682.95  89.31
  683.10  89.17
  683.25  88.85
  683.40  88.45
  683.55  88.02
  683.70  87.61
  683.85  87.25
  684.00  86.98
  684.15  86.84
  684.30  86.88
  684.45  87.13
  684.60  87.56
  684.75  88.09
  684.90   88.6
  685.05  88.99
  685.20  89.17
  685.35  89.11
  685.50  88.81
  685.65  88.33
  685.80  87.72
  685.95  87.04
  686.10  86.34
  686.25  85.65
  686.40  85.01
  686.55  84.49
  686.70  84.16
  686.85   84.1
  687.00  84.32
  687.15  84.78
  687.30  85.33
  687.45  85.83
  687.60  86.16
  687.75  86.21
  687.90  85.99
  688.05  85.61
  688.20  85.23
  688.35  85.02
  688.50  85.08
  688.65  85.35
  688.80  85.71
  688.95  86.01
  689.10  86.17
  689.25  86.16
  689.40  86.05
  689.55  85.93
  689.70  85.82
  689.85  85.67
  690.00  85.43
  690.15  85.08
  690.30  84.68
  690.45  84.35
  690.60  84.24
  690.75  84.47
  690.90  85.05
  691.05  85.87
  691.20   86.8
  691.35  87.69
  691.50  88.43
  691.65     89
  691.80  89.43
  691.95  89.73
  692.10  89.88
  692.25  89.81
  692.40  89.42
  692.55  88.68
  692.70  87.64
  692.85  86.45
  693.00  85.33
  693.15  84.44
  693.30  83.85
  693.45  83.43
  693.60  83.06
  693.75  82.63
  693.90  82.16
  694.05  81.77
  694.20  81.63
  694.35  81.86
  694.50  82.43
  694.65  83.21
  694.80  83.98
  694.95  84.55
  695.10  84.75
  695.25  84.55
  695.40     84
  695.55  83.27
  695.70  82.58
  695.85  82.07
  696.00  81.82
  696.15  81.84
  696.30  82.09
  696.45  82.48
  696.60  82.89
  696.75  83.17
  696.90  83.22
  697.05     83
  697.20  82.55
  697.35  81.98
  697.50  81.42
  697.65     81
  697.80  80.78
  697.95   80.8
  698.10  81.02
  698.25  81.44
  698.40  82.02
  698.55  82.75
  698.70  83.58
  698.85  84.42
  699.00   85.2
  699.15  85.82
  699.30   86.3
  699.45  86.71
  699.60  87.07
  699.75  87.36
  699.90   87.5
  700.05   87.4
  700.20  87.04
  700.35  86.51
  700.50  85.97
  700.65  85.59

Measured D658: 0.131 mag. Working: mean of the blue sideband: 91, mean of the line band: 79.2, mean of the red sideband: 83.7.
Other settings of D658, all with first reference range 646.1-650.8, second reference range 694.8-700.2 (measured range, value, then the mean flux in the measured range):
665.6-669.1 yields 0.02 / 87.7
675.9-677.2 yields -0.03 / 90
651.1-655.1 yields 0.02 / 90.3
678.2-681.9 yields -0.02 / 88.6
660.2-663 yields 0.01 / 89.6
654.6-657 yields 0.09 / 84.7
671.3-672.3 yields 0.00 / 88.4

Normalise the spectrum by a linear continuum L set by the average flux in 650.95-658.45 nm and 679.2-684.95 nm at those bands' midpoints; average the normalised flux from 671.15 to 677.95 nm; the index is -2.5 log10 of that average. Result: -0.04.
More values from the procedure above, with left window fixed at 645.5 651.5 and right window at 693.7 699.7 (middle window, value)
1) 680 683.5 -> -0.03 mag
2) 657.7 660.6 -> 0.03 mag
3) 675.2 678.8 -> -0.05 mag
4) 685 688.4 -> -0.02 mag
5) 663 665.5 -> 0.00 mag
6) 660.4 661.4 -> 0.01 mag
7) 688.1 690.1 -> -0.01 mag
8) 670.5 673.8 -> -0.01 mag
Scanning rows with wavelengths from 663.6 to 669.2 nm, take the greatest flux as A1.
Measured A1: 90.99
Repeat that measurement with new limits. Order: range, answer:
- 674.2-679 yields 92.6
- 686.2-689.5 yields 86.21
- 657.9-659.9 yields 89.55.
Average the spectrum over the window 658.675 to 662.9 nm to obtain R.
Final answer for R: 89.4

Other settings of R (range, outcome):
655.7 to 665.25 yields 86.3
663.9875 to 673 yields 88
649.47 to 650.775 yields 93.5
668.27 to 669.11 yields 87.2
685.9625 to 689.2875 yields 85.4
